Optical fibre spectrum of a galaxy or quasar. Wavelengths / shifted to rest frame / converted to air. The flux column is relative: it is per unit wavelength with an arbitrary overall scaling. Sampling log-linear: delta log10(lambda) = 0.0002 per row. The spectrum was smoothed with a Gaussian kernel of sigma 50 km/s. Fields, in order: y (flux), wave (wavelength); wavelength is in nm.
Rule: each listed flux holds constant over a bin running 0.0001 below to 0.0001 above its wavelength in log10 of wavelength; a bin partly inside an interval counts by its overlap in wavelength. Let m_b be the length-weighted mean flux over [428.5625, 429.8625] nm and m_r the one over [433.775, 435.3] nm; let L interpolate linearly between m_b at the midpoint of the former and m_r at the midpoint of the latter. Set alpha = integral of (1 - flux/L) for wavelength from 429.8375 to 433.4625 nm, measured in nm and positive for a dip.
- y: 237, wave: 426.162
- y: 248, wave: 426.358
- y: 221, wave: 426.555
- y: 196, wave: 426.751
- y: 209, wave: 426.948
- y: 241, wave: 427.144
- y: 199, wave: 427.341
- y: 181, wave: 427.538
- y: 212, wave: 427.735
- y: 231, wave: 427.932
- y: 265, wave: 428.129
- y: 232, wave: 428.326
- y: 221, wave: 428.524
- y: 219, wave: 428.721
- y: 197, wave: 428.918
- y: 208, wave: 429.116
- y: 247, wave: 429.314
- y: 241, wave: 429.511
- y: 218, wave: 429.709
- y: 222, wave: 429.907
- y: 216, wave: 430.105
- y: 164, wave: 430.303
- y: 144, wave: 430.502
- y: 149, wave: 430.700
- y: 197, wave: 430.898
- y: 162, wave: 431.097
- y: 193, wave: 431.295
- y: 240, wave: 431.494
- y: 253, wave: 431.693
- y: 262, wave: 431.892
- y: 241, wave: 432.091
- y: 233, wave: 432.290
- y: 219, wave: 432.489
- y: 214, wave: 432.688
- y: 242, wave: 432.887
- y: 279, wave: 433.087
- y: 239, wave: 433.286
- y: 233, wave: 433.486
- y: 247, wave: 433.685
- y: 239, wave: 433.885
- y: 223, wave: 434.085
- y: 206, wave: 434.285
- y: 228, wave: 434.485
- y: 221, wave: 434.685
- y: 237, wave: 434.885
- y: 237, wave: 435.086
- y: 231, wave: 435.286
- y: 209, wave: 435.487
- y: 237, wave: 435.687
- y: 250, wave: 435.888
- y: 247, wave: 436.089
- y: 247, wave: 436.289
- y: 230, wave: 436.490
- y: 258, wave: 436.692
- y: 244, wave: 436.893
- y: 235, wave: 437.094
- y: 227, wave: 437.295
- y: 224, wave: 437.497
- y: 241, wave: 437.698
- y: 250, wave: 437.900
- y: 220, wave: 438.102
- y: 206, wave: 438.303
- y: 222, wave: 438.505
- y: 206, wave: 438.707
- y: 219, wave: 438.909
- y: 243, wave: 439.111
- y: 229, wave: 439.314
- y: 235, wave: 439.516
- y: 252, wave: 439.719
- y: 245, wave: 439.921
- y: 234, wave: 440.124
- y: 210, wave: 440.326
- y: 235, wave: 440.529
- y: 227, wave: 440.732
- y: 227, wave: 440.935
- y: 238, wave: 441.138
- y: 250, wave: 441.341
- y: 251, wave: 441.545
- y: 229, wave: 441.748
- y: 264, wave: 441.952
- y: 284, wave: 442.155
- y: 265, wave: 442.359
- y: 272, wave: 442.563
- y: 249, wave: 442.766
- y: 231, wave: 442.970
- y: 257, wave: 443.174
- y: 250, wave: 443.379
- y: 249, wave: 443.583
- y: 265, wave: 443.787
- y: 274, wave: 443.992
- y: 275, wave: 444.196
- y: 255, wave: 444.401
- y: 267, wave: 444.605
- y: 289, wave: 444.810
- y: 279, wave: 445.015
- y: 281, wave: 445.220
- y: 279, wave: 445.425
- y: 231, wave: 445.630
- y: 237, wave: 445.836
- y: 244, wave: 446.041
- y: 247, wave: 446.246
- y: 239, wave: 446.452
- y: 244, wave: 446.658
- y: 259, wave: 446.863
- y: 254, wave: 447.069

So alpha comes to 0.15 nm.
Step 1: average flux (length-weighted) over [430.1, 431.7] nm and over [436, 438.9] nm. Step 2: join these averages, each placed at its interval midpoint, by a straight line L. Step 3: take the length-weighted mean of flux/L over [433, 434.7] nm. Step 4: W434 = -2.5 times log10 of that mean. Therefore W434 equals -0.14 mag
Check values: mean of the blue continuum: 186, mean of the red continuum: 232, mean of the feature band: 235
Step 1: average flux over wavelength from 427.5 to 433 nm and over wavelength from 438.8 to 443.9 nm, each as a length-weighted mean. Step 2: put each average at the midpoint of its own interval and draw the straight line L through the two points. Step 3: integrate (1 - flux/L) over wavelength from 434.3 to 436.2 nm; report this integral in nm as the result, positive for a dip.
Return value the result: -0.03 nm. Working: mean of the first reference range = 216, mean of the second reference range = 244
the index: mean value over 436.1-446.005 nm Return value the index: 246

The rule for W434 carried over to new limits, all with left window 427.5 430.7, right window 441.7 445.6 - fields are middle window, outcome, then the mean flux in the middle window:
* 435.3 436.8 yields -0.010 mag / 239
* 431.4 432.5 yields -0.097 mag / 243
